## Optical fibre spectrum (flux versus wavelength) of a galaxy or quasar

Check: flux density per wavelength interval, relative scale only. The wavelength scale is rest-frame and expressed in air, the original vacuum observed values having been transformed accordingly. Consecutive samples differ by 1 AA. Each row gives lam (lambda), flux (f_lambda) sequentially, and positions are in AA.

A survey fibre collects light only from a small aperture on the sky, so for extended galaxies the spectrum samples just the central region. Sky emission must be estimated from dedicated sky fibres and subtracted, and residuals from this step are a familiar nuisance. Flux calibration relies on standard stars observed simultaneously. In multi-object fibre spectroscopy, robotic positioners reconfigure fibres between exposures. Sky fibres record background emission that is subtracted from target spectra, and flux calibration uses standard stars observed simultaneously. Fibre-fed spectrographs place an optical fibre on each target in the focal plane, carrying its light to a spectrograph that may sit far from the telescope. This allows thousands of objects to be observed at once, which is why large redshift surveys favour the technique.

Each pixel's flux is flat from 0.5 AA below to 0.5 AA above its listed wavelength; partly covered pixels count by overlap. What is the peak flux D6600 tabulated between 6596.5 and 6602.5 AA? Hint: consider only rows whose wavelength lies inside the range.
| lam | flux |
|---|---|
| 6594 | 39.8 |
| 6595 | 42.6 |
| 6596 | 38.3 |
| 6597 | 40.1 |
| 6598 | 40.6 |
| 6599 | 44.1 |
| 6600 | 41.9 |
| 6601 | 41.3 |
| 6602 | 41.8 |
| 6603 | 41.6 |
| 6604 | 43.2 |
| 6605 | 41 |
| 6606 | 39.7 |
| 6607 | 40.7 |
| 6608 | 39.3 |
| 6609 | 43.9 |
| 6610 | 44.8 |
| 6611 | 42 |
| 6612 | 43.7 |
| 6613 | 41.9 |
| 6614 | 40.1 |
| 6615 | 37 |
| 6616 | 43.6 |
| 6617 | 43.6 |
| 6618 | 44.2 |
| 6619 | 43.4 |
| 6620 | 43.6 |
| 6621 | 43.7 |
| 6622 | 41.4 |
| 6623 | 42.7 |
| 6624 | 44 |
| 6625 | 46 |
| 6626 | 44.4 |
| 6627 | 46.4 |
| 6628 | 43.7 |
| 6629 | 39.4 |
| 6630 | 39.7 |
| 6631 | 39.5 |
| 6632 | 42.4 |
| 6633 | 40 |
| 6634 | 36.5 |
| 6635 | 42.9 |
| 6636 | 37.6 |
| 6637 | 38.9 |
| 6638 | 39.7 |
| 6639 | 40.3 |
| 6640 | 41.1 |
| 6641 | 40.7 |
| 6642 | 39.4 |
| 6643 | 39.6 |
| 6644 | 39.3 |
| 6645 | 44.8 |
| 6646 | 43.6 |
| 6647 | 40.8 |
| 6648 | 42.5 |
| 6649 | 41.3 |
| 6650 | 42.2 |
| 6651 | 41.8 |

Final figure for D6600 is 44.1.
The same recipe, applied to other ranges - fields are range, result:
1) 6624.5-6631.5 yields 46.4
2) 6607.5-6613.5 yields 44.8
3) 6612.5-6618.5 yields 44.2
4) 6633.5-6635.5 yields 42.9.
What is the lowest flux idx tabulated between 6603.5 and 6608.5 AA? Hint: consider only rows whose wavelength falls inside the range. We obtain 39.3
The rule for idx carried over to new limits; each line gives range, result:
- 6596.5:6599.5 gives 40.1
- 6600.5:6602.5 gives 41.3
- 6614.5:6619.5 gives 37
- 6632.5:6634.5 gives 36.5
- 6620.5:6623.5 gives 41.4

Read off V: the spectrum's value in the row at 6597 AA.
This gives 40.1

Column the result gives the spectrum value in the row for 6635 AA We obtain 42.9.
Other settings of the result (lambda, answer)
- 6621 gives 43.7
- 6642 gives 39.4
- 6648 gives 42.5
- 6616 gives 43.6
